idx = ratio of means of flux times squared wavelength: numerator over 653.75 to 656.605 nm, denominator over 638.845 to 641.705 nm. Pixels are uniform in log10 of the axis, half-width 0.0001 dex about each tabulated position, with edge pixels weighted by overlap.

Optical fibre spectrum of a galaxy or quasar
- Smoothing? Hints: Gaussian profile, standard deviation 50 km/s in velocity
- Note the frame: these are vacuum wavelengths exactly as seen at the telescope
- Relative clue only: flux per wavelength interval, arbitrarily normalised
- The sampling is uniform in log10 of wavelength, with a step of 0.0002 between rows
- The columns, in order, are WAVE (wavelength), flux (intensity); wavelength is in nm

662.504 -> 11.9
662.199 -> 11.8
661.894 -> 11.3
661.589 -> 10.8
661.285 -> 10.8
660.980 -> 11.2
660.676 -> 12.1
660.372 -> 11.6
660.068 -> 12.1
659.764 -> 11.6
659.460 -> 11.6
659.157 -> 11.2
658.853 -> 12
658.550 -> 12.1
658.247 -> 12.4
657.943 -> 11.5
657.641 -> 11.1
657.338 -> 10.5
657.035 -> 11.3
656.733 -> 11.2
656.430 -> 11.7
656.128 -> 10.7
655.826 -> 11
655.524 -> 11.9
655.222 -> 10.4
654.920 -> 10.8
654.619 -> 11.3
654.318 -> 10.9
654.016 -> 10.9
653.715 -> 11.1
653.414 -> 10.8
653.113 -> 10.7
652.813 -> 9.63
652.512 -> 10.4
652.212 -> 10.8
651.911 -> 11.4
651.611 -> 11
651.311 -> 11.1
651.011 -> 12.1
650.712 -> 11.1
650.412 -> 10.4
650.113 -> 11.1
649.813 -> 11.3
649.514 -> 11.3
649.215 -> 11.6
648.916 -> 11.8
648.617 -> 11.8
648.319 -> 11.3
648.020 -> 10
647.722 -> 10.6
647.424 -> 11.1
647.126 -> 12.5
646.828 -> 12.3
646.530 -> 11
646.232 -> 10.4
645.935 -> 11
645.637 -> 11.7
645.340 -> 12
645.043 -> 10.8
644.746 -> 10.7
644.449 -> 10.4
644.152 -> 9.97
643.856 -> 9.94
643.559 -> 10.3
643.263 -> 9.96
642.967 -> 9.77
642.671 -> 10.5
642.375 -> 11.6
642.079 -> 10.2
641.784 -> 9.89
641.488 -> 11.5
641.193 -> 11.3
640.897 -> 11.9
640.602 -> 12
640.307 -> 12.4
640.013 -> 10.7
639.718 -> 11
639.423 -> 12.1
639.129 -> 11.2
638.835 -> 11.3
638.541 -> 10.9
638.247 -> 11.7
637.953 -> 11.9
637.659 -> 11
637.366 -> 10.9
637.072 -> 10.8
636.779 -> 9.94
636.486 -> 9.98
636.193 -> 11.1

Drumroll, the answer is 1.01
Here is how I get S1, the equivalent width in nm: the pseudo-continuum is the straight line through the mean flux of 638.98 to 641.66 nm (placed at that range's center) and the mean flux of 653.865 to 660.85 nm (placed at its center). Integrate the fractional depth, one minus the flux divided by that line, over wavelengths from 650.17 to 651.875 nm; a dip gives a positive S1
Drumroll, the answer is 0.044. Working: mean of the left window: 11.6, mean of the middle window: 11.2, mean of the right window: 11.4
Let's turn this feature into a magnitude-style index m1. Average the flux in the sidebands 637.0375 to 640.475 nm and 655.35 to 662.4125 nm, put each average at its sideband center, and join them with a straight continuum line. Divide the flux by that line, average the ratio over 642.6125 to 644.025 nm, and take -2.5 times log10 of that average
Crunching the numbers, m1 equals 0.13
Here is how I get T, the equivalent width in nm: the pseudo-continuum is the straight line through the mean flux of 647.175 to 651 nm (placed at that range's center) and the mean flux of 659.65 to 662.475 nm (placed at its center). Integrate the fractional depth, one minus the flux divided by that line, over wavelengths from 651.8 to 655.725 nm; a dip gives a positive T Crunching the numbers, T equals 0.161 nm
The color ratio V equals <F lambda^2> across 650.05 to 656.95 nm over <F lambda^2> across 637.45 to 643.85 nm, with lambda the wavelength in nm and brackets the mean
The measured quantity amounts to 1.03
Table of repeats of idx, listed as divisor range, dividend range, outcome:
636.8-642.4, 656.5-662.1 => 1.08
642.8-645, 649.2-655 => 1.11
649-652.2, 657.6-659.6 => 1.07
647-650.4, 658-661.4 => 1.07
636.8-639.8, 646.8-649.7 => 1.05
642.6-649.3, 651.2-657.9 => 1.03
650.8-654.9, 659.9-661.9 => 1.07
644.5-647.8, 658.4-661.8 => 1.07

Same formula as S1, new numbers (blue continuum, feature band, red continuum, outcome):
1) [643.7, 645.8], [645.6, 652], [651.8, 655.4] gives -0.29 nm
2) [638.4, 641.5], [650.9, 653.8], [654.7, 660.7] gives 0.14 nm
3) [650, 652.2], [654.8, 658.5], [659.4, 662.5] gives 0.04 nm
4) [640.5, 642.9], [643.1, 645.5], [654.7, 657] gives 0.12 nm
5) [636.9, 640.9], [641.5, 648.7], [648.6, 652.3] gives 0.32 nm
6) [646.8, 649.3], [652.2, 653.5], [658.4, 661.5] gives 0.12 nm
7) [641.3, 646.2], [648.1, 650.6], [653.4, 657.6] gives -0.10 nm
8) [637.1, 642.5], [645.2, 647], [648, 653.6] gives -0.04 nm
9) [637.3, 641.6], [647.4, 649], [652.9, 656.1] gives 0.01 nm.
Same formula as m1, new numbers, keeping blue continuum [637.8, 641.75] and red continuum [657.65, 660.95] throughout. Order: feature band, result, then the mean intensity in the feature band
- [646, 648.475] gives 0.042 mag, 11.2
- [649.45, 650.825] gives 0.059 mag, 11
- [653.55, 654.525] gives 0.068 mag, 11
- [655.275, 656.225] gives 0.054 mag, 11.1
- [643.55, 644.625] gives 0.140 mag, 10.1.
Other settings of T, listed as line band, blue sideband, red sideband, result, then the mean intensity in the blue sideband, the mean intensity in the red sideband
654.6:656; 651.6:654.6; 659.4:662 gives -0.01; 10.8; 11.5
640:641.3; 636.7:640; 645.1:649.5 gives -0.06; 11.2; 11.4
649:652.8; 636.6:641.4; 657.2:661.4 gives 0.12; 11.3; 11.6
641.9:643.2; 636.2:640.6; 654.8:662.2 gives 0.09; 11.2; 11.4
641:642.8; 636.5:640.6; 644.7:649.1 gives 0.06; 11.2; 11.3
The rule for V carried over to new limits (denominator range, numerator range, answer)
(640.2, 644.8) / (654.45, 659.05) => 1.10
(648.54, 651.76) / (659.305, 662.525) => 1.05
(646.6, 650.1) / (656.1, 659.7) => 1.04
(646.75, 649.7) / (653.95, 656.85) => 0.99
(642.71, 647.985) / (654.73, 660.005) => 1.09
